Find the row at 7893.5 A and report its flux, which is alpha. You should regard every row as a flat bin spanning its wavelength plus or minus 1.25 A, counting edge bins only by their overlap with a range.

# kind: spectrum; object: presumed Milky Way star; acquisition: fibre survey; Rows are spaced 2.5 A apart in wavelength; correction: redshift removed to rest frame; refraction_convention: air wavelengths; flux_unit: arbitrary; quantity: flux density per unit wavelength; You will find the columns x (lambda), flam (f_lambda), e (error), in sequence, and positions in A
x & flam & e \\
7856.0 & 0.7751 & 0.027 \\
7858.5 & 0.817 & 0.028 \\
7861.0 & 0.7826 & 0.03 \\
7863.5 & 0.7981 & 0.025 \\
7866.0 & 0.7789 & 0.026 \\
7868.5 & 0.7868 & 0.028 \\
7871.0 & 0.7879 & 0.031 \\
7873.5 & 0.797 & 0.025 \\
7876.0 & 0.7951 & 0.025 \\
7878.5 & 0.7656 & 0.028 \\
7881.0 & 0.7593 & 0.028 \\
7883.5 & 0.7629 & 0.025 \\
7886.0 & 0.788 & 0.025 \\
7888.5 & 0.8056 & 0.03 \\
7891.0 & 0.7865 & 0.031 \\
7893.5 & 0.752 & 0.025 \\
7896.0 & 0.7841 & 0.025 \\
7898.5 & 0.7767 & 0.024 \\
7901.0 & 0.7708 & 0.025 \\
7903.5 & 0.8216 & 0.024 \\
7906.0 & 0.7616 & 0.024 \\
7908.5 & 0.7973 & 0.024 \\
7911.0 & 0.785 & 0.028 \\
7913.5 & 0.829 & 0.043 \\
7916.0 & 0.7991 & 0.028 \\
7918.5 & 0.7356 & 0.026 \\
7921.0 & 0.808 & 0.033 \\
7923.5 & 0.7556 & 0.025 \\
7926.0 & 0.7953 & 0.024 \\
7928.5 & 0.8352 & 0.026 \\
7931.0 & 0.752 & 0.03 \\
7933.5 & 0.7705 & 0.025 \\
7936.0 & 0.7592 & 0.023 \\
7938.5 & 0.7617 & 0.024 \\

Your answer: 0.752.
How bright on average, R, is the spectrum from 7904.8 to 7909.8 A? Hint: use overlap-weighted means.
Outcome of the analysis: 0.78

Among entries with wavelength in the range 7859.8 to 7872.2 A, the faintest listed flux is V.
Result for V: 0.7789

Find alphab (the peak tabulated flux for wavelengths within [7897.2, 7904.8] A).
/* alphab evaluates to 0.8216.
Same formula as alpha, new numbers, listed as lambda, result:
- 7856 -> 0.7751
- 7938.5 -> 0.7617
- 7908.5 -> 0.7973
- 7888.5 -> 0.8056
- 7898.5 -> 0.7767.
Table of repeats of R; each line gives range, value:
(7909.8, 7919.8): 0.787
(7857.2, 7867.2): 0.794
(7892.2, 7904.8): 0.781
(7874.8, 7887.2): 0.774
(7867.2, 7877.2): 0.792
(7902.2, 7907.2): 0.792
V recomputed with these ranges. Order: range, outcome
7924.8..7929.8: 0.7953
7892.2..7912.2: 0.752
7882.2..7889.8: 0.7629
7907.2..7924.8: 0.7356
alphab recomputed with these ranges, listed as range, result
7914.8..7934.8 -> 0.8352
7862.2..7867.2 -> 0.7981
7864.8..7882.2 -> 0.797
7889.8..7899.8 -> 0.7865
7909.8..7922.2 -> 0.829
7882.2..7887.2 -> 0.788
